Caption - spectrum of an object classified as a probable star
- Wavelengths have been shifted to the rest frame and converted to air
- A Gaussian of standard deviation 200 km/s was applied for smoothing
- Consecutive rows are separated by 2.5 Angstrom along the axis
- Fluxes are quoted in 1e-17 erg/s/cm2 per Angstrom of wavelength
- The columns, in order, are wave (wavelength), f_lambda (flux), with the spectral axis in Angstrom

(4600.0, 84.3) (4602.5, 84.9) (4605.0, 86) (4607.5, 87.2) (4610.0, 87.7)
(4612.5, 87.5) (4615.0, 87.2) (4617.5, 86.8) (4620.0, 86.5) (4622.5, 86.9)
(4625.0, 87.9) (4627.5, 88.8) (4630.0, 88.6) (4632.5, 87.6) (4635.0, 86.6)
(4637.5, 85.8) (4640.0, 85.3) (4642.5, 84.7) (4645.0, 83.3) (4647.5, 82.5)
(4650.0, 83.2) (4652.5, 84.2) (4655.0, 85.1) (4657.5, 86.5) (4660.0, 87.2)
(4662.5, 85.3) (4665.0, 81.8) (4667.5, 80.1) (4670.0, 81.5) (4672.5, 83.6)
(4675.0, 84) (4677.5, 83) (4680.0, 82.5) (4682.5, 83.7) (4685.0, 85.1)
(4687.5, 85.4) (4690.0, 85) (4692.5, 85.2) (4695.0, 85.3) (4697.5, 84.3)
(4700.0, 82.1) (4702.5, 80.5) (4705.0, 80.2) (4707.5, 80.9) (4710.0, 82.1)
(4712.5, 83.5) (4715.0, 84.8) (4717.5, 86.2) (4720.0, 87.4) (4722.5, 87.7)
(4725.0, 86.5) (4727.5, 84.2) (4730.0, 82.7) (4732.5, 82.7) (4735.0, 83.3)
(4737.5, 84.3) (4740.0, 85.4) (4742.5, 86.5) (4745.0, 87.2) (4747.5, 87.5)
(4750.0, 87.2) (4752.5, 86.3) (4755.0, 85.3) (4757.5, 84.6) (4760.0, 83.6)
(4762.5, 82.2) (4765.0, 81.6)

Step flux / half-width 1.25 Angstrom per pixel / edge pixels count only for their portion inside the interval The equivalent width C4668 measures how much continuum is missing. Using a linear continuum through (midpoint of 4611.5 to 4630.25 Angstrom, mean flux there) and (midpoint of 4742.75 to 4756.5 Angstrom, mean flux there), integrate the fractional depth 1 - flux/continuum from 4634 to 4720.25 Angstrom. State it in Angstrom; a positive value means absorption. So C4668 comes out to 3.2 Angstrom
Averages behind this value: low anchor 87.5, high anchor 86.6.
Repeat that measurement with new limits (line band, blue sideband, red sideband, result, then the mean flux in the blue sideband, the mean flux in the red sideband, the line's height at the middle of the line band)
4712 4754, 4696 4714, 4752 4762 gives -1.05 Angstrom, 82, 84.6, 83.4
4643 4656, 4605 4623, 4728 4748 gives 0.41 Angstrom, 87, 84.8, 86.4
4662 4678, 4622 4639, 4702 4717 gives 0.42 Angstrom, 87.5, 82.3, 84.9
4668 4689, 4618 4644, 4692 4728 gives 0.41 Angstrom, 86.8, 84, 85.1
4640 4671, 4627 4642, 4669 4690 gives 0.56 Angstrom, 86.9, 83.7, 85.4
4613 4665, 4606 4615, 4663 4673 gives -0.78 Angstrom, 87.4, 81.9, 84.7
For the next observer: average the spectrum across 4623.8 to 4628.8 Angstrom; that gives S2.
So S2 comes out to 88.4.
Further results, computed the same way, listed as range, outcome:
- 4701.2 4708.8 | 80.6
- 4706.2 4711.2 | 81.5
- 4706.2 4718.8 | 83.5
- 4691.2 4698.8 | 84.9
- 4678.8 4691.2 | 84.3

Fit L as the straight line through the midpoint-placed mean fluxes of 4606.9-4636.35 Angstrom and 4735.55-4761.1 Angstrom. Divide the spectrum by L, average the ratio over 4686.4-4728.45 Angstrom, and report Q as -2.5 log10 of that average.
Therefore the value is 0.03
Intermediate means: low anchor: 87.4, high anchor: 85.7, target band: 84.2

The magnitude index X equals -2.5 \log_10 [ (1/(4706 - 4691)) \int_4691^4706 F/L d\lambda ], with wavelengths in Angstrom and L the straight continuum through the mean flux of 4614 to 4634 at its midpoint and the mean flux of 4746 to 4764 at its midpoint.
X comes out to 0.04 mag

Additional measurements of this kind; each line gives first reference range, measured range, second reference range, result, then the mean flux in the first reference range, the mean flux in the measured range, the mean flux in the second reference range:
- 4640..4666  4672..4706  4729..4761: 0.01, 84.4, 83.6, 85.2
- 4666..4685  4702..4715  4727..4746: 0.02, 82.8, 81.8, 84.5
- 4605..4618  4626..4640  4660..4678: -0.02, 87.2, 87.3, 83.1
